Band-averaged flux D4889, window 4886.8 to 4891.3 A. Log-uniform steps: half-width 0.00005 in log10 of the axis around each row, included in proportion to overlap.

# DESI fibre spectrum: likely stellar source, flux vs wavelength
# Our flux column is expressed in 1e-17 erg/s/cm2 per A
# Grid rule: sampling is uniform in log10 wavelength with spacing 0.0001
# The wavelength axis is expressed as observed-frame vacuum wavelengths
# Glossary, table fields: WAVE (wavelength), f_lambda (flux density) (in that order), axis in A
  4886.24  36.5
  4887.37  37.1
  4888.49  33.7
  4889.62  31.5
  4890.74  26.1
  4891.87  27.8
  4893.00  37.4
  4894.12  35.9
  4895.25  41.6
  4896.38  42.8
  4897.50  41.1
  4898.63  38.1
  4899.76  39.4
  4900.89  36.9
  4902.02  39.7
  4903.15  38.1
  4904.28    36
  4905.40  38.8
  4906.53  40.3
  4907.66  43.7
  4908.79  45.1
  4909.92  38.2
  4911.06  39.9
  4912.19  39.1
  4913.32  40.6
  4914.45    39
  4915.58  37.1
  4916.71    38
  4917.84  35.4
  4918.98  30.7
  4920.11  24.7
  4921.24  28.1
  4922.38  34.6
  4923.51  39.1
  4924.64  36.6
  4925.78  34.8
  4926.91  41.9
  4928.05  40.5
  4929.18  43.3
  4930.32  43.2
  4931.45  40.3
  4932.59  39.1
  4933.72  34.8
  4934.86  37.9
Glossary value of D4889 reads 32.1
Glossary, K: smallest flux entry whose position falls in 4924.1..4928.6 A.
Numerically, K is 34.8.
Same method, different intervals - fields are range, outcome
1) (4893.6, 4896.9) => 35.9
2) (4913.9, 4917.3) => 37.1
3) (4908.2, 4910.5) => 38.2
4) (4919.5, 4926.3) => 24.7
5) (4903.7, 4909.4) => 36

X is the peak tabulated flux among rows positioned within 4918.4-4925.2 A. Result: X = 39.1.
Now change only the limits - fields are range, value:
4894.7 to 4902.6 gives 42.8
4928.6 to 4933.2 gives 43.3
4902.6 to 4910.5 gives 45.1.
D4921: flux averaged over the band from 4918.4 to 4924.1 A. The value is 31.5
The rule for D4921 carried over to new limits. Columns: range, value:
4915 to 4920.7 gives 33.2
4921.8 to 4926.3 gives 36.2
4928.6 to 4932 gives 42.3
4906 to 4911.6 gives 41.4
